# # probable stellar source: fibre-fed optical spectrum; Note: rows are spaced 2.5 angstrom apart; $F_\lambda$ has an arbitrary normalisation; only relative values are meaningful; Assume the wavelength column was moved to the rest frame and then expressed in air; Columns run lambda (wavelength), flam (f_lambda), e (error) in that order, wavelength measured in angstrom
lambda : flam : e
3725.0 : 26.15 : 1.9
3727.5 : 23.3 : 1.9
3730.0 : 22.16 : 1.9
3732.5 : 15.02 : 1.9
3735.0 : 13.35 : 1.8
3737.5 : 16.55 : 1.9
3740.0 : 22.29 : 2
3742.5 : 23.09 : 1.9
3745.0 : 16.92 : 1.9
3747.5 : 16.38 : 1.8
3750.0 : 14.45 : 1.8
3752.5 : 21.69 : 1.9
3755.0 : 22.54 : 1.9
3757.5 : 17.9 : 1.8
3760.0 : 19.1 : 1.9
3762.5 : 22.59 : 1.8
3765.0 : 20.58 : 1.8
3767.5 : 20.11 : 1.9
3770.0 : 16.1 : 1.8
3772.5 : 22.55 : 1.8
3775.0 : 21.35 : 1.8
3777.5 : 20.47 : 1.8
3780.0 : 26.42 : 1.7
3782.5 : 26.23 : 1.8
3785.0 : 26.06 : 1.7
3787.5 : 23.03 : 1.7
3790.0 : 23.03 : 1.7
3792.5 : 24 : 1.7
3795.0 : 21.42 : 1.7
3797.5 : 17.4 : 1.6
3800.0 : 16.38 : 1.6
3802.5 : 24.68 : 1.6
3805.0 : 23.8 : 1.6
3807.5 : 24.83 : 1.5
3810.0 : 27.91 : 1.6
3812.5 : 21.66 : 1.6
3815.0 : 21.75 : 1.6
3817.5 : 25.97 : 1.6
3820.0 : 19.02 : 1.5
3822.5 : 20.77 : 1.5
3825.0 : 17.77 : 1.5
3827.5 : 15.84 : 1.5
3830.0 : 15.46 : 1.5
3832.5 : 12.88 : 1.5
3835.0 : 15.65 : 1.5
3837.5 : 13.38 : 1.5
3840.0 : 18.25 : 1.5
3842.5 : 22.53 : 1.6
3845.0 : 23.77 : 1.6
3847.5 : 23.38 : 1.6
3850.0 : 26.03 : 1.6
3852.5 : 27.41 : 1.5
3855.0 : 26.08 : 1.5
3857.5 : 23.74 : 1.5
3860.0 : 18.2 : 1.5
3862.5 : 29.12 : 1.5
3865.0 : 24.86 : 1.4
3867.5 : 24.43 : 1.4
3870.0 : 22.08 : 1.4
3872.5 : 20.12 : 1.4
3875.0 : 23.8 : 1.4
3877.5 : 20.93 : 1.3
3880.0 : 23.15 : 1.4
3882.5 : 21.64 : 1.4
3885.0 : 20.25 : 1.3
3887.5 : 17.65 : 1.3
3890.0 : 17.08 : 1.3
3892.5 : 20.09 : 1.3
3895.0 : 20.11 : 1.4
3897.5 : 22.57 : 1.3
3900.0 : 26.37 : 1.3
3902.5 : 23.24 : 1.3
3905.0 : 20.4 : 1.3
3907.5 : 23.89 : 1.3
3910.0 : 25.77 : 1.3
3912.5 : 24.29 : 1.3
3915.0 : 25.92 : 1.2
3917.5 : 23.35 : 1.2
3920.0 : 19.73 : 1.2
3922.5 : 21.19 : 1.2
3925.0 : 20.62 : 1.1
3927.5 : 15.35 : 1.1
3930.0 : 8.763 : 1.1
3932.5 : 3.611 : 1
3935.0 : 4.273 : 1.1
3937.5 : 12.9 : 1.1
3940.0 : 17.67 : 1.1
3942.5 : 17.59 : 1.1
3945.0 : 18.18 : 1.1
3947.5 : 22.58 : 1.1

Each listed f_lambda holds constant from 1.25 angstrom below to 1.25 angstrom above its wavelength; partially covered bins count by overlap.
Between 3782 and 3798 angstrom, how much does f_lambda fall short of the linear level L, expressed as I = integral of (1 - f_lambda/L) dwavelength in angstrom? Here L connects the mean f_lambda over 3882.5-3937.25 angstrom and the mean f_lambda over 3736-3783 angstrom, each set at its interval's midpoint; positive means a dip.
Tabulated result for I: -2.5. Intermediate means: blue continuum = 20.3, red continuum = 19.2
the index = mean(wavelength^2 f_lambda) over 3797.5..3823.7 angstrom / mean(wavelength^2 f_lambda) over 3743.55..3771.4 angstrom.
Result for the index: 1.2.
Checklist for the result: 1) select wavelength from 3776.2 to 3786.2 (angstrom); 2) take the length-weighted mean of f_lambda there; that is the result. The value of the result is 24.8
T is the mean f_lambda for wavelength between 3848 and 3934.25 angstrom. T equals 21.4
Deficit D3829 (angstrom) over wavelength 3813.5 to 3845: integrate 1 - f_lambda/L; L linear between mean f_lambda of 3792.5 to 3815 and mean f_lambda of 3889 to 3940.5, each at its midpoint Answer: 4.4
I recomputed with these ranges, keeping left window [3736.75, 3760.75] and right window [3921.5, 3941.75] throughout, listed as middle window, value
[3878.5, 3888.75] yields -4.2 angstrom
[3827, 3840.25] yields 1.1 angstrom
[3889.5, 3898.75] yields -3.8 angstrom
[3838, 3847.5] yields -3.0 angstrom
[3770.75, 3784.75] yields -4.0 angstrom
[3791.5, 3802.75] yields -1.8 angstrom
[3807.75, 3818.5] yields -4.6 angstrom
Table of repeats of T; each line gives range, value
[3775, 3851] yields 21.3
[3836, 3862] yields 22.4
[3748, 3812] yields 21.7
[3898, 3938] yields 18.9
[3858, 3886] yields 22.6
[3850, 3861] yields 24.2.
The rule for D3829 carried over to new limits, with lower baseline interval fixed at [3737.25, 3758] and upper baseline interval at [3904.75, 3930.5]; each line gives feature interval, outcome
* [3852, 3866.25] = -2.9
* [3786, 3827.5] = -4.2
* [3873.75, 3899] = 0.1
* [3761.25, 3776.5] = -0.8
